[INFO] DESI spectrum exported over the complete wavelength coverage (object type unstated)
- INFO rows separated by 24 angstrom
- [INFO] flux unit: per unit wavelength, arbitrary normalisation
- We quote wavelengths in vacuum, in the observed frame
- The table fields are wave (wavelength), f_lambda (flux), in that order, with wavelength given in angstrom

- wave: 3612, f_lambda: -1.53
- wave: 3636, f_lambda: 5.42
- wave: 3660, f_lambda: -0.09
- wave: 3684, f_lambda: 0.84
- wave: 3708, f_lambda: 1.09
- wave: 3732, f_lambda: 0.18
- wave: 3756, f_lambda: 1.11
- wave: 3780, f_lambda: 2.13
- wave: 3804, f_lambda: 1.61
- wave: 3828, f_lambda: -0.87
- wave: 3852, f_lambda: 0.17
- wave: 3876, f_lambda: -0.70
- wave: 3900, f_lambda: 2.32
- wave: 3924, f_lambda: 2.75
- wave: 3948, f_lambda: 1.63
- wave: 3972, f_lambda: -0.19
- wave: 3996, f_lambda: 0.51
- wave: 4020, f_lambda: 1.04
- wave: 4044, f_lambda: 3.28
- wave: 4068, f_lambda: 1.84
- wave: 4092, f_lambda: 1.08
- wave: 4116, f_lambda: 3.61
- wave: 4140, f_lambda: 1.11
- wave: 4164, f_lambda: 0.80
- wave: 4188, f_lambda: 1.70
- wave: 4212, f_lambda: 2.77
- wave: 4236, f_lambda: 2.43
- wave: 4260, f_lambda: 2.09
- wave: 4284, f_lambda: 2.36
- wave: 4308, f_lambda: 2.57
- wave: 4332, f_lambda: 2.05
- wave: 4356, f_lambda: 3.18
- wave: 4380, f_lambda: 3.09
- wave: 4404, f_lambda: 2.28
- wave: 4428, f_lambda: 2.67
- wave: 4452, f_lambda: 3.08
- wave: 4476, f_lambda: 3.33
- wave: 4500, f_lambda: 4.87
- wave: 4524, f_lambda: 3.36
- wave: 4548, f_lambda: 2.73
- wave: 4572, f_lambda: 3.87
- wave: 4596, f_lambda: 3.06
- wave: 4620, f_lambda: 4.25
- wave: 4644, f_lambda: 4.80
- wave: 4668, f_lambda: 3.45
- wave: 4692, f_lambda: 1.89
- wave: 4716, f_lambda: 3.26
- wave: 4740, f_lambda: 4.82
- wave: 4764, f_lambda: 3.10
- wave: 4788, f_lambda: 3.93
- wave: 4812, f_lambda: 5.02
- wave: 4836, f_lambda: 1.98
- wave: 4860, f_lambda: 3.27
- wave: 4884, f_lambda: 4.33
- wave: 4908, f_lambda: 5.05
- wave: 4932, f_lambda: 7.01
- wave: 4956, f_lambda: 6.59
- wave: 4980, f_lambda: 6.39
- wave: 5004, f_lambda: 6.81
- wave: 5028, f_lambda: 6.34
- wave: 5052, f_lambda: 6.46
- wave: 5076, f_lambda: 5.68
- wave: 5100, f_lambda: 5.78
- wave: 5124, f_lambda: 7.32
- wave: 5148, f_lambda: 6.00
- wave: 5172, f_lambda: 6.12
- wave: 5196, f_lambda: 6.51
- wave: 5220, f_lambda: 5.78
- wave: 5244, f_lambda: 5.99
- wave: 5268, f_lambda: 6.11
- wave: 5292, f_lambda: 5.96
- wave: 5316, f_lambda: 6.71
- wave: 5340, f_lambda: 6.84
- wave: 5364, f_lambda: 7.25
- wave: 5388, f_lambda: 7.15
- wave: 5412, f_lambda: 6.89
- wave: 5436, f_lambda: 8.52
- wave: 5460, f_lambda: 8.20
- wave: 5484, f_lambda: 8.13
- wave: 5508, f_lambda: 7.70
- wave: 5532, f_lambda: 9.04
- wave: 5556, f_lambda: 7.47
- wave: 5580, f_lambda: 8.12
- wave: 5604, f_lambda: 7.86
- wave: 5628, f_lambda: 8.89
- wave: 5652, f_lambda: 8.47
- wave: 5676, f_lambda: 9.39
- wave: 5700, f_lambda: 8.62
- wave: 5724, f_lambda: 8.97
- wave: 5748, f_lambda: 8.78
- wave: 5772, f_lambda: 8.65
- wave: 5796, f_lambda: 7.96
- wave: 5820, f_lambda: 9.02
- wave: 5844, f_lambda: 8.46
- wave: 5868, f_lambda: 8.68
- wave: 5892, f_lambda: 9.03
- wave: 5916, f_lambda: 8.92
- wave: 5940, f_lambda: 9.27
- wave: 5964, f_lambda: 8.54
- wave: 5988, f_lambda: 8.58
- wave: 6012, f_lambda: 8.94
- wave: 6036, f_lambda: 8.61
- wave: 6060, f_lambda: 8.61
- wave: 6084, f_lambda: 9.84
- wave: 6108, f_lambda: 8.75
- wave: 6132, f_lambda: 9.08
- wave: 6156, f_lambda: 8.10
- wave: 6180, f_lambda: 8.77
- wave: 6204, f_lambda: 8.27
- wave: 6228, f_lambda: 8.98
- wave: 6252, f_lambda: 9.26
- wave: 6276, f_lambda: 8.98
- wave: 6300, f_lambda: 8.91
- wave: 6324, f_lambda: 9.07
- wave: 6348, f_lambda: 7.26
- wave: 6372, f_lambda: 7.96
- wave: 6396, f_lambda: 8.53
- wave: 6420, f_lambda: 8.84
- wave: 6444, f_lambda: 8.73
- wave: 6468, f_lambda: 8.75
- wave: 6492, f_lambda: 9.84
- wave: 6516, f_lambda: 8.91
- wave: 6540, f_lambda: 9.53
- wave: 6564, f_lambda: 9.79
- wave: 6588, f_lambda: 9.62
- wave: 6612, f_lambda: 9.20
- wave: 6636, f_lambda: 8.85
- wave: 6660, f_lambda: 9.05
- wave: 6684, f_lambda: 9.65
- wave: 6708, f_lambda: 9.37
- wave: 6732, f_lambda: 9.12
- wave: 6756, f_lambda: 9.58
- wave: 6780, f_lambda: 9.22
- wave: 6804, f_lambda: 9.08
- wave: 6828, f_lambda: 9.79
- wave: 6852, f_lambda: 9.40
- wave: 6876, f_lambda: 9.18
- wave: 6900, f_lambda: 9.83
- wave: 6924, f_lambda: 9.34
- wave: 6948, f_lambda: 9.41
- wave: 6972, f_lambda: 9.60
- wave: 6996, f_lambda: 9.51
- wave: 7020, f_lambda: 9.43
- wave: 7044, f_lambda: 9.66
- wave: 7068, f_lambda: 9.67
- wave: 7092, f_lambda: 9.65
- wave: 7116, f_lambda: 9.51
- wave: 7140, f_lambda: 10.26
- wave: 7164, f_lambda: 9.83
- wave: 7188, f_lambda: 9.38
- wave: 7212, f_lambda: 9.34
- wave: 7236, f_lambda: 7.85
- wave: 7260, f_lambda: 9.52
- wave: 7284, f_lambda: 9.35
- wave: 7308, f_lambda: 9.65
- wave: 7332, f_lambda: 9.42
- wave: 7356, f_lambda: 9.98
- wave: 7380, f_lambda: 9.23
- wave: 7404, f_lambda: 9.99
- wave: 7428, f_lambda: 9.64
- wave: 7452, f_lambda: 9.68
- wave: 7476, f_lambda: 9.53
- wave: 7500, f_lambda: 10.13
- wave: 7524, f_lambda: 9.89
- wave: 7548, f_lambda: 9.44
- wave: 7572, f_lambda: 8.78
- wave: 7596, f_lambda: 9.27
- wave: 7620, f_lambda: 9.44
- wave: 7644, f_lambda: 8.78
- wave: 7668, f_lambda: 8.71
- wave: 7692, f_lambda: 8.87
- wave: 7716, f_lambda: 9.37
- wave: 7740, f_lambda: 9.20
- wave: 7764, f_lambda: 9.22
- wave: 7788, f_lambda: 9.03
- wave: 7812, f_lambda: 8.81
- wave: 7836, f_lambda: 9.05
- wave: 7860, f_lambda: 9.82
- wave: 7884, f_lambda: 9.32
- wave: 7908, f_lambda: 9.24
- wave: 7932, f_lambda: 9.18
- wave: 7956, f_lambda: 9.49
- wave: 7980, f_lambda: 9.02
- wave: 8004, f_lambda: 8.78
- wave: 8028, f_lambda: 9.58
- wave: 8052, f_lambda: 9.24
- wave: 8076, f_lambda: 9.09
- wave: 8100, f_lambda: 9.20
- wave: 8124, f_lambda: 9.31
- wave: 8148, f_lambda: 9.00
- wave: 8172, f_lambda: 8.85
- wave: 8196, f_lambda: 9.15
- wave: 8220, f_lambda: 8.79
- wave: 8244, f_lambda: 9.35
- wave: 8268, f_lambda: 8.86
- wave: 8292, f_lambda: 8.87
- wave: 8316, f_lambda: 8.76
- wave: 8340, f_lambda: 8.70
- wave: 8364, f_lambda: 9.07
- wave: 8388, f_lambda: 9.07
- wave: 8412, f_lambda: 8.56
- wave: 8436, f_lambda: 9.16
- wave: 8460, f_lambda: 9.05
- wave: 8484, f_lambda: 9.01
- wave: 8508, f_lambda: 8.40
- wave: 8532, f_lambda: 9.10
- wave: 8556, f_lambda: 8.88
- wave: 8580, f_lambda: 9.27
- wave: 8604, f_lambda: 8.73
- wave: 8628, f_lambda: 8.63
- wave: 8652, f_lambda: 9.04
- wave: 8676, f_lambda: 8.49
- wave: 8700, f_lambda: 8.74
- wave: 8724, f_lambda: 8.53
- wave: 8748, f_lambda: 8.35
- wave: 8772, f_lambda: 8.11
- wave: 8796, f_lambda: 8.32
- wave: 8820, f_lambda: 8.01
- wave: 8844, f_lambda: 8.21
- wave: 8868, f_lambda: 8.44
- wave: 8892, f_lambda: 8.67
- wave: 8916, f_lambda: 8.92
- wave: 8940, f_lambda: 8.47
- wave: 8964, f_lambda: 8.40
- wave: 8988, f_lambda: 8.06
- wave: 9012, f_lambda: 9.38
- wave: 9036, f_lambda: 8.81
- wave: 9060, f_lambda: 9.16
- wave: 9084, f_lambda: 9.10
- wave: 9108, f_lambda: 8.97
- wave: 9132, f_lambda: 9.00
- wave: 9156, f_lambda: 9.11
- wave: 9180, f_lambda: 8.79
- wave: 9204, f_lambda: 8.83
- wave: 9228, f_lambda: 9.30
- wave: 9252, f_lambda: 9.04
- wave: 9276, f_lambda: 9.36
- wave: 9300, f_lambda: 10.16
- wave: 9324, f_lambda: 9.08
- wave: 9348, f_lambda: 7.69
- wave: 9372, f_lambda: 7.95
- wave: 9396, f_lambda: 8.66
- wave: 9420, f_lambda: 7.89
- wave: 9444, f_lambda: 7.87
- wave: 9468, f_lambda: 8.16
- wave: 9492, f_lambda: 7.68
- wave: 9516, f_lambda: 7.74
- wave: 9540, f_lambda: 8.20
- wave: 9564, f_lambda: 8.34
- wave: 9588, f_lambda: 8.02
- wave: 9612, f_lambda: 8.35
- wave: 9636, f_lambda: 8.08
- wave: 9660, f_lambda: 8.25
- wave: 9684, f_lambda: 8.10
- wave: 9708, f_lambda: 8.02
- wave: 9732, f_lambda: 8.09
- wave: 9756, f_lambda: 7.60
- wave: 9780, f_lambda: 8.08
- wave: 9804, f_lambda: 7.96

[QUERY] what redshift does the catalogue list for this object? 0.23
